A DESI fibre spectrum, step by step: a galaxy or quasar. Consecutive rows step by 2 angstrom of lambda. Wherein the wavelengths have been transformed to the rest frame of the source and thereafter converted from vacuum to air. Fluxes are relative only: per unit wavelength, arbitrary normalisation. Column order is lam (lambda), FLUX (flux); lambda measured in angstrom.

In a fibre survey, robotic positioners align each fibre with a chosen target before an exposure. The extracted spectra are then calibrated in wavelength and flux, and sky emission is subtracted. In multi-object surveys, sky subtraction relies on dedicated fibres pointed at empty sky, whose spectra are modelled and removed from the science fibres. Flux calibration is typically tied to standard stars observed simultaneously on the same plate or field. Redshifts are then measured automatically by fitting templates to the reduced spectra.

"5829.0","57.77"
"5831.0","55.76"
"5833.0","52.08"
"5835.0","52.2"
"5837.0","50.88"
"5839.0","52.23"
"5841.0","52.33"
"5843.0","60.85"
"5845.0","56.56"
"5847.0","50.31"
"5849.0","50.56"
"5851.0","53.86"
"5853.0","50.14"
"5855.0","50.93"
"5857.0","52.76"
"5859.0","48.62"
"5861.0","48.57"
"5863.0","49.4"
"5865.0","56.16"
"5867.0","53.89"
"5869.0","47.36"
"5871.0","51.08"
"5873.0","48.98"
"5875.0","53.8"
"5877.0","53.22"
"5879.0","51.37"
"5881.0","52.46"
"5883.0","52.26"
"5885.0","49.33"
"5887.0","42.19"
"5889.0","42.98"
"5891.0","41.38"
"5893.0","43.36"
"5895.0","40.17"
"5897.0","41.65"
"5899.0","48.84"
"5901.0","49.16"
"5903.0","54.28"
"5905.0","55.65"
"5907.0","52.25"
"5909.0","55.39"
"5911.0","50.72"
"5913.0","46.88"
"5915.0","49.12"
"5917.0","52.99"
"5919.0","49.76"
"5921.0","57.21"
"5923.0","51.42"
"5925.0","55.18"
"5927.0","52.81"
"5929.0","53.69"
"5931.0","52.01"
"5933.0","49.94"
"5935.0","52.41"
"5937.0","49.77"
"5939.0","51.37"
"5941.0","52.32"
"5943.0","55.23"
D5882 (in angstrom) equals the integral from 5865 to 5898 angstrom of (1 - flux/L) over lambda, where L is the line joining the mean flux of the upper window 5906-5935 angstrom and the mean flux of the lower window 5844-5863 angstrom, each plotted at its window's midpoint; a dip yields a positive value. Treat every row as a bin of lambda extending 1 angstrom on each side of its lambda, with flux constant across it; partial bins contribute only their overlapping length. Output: 2.2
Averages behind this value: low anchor 51.3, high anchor 52.1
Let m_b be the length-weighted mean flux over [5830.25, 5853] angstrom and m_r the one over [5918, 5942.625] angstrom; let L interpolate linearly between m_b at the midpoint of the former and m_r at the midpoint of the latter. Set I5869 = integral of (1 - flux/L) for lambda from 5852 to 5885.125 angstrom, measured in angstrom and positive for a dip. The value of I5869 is 1.1 angstrom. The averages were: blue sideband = 53.3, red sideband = 52.4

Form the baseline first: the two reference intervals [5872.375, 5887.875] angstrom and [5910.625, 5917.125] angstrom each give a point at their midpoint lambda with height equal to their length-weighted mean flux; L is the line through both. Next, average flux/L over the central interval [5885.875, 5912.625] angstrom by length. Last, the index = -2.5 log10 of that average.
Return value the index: 0.05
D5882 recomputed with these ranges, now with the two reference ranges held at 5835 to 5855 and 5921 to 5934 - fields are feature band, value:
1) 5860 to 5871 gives 0.4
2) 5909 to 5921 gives 0.4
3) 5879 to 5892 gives 1.4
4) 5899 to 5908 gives 0.1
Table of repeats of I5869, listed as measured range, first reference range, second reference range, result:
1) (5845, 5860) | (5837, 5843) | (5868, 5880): 0.3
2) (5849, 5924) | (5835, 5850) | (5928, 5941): 3.6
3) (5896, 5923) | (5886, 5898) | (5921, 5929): -1.7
